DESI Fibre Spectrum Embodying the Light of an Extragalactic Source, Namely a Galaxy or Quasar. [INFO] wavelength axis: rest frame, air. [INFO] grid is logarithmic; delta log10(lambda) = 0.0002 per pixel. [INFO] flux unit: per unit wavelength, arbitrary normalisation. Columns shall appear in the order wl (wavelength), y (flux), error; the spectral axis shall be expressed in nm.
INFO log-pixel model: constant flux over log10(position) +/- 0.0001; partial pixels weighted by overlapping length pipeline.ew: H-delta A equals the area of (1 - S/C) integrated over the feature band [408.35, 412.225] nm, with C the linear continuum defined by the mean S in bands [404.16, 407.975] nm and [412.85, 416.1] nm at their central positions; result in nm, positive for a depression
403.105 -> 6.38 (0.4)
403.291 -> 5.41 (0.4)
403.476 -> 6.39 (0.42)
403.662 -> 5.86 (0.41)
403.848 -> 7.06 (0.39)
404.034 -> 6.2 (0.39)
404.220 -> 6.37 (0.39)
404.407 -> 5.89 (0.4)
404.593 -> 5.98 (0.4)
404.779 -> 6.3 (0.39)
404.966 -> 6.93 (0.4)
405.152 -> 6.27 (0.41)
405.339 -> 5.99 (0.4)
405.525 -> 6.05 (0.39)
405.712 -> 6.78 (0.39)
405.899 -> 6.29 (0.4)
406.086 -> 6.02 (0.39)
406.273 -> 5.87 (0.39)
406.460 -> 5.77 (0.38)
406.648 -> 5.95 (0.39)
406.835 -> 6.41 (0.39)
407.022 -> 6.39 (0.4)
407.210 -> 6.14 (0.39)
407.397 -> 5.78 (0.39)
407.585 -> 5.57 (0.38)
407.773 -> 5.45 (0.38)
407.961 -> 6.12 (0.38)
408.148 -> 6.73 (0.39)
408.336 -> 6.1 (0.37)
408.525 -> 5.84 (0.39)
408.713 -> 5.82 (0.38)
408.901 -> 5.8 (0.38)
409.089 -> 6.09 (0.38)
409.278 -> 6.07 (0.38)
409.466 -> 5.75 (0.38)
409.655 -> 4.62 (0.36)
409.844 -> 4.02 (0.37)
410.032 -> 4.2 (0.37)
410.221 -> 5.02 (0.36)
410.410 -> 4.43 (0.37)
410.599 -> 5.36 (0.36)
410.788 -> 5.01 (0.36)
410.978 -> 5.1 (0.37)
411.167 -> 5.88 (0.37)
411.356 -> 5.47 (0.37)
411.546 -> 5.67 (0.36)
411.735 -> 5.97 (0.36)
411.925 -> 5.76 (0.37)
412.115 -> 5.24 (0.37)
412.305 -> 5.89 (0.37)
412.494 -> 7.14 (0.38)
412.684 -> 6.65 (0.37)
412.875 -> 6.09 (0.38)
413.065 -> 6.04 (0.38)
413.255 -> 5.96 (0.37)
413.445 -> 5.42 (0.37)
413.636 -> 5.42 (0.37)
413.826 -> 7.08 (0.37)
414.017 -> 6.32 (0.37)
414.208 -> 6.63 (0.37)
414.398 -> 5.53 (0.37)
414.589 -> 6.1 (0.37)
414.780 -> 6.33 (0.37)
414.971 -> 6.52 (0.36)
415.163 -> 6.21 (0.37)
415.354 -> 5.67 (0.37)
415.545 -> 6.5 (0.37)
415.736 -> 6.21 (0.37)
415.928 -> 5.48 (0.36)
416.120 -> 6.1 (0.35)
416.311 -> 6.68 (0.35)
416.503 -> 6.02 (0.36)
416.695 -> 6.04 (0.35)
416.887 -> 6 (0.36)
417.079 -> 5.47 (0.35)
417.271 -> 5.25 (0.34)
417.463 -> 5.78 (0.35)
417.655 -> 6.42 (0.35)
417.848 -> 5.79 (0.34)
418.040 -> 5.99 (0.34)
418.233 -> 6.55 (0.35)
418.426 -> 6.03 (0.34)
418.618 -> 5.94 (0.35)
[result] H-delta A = 0.46 nm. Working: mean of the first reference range 6.11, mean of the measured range 5.37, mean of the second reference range 6.09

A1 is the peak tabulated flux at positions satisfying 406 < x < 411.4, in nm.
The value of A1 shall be 6.73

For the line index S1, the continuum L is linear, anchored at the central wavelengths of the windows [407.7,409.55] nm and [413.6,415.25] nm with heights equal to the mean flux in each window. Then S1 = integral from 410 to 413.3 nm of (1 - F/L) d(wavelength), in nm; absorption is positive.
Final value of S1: 0.27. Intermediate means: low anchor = 5.99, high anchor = 6.27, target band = 5.63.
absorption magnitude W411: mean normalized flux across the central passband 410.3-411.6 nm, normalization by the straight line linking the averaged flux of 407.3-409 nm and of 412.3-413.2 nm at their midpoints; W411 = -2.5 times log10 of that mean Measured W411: 0.181 mag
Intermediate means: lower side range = 5.92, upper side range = 6.39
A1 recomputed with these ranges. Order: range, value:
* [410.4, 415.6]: 7.14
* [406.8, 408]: 6.41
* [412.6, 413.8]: 6.65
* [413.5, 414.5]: 7.08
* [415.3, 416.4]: 6.68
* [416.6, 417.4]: 6.04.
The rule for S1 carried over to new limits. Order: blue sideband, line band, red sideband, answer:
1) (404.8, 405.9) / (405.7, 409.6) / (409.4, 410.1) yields -0.410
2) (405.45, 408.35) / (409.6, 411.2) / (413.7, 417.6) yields 0.335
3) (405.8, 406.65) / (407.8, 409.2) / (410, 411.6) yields -0.119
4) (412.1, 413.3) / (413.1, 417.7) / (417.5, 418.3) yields 0.099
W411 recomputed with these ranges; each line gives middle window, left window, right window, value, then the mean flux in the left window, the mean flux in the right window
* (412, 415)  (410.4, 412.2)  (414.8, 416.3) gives -0.062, 5.43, 6.14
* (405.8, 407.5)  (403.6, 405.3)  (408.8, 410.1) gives -0.041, 6.31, 5.25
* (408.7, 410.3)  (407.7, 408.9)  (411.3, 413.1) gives 0.148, 6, 6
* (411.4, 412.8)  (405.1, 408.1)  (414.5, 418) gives 0.004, 6.06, 6.03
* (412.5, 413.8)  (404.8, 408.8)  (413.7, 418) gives 0.004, 6.11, 6.09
